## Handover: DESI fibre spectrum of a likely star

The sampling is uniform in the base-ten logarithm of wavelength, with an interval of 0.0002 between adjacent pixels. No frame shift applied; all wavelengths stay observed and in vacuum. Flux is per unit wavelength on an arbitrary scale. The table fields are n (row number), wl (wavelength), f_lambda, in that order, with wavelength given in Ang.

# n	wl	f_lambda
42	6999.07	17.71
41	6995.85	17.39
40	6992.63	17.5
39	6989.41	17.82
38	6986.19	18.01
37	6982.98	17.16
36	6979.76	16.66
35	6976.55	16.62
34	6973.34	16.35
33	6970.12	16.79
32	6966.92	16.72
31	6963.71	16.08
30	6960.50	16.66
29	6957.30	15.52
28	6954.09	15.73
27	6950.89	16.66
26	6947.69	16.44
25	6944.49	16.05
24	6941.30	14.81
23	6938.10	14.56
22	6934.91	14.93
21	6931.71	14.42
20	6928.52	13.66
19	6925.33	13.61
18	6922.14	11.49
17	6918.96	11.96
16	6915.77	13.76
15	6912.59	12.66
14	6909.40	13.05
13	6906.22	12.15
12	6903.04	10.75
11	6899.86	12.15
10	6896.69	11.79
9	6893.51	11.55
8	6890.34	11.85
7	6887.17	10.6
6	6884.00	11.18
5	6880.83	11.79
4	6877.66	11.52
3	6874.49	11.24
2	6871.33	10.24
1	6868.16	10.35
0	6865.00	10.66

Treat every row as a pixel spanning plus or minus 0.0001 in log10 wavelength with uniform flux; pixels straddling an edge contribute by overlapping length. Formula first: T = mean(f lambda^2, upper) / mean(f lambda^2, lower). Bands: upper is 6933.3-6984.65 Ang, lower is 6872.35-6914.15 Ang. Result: 1.4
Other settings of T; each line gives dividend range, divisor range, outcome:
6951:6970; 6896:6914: 1.36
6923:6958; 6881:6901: 1.32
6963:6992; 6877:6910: 1.49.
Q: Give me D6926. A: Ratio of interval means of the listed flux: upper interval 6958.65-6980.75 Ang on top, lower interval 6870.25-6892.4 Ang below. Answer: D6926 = 1.5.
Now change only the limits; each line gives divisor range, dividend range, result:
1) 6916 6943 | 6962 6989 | 1.23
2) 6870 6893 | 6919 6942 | 1.22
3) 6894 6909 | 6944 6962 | 1.37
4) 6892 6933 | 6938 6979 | 1.29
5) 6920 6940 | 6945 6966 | 1.18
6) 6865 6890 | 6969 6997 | 1.56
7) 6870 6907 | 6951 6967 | 1.42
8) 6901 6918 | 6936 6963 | 1.27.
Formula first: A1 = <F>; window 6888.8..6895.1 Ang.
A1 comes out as 11.7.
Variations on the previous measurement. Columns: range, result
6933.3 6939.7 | 14.7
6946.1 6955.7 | 16.3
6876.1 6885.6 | 11.5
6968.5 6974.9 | 16.6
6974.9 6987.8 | 17.1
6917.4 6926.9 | 12.4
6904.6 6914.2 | 12.6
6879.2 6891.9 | 11.4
